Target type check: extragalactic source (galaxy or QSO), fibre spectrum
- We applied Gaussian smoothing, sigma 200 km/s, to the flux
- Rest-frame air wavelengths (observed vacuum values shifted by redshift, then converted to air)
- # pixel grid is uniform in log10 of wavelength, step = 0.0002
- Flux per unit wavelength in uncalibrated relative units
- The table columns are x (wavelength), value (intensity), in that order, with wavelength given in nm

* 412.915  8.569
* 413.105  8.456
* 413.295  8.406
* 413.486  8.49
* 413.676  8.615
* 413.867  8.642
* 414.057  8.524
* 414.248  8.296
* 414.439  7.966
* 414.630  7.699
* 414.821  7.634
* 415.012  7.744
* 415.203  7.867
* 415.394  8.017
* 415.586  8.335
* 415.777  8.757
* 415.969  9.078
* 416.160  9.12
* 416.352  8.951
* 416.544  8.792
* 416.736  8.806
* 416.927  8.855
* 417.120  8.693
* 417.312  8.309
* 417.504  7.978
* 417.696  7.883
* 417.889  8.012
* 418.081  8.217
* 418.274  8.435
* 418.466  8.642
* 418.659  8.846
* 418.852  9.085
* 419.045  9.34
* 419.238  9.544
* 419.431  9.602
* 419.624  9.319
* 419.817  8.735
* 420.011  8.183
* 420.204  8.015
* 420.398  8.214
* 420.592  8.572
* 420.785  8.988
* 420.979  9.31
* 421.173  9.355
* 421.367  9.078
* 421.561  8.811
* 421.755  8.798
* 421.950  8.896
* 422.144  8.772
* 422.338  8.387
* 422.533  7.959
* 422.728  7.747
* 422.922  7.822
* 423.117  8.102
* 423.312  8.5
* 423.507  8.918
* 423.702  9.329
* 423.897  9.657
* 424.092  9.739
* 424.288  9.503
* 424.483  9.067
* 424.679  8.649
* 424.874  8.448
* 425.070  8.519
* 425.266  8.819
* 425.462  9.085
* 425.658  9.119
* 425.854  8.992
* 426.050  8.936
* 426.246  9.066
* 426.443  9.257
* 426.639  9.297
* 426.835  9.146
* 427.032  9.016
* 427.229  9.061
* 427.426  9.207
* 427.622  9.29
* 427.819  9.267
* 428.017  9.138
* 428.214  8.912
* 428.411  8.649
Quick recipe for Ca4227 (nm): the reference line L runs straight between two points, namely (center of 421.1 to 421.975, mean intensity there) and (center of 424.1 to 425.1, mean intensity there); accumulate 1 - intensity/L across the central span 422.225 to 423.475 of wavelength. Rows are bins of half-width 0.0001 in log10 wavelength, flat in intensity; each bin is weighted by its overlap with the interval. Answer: 0.11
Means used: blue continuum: 8.98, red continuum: 8.94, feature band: 8.14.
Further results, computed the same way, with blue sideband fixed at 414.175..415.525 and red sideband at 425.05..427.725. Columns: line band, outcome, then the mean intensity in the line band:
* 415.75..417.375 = -0.15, 8.83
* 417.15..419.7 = -0.14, 8.71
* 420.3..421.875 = -0.07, 8.89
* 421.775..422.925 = 0.04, 8.34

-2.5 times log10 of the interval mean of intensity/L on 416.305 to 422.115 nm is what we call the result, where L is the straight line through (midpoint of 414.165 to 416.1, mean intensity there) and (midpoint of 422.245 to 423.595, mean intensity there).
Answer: -0.07 mag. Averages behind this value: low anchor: 8.16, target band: 8.74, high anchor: 8.2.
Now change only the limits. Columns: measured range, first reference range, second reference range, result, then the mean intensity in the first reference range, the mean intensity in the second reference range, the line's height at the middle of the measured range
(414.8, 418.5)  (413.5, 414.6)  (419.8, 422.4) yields 0.01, 8.37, 8.73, 8.5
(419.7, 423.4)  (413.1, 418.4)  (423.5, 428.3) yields 0.03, 8.38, 9.1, 8.79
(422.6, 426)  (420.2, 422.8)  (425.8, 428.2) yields 0.01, 8.66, 9.13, 8.9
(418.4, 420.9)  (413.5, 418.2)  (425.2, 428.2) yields -0.03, 8.37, 9.11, 8.63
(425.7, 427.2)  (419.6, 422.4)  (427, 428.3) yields 0.00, 8.75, 9.13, 9.06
